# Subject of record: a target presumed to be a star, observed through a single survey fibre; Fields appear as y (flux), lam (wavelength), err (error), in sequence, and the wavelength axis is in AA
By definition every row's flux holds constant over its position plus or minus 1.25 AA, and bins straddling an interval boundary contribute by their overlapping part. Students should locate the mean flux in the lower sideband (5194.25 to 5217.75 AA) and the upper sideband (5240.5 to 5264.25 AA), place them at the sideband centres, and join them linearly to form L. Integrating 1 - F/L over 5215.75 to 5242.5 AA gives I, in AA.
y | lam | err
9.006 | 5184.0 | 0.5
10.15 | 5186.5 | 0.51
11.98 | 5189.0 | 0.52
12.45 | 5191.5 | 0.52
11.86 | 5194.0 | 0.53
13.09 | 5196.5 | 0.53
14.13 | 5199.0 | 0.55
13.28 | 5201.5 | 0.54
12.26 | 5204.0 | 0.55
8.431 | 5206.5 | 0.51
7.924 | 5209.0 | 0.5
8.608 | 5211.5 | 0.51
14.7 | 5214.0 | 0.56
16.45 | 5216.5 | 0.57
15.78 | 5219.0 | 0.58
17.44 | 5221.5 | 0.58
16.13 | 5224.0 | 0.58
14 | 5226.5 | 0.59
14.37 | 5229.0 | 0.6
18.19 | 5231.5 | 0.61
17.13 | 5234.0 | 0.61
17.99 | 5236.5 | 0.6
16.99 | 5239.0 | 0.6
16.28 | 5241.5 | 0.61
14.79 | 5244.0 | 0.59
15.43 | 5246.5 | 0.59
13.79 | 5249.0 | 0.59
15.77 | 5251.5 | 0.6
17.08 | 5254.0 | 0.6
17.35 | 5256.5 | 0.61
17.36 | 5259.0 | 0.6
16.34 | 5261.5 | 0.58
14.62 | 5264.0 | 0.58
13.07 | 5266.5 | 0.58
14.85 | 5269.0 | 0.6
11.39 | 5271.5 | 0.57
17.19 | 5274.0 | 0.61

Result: -4.7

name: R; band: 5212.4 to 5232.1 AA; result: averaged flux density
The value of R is 15.7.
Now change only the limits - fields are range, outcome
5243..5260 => 15.9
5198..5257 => 14.7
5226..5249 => 16.1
